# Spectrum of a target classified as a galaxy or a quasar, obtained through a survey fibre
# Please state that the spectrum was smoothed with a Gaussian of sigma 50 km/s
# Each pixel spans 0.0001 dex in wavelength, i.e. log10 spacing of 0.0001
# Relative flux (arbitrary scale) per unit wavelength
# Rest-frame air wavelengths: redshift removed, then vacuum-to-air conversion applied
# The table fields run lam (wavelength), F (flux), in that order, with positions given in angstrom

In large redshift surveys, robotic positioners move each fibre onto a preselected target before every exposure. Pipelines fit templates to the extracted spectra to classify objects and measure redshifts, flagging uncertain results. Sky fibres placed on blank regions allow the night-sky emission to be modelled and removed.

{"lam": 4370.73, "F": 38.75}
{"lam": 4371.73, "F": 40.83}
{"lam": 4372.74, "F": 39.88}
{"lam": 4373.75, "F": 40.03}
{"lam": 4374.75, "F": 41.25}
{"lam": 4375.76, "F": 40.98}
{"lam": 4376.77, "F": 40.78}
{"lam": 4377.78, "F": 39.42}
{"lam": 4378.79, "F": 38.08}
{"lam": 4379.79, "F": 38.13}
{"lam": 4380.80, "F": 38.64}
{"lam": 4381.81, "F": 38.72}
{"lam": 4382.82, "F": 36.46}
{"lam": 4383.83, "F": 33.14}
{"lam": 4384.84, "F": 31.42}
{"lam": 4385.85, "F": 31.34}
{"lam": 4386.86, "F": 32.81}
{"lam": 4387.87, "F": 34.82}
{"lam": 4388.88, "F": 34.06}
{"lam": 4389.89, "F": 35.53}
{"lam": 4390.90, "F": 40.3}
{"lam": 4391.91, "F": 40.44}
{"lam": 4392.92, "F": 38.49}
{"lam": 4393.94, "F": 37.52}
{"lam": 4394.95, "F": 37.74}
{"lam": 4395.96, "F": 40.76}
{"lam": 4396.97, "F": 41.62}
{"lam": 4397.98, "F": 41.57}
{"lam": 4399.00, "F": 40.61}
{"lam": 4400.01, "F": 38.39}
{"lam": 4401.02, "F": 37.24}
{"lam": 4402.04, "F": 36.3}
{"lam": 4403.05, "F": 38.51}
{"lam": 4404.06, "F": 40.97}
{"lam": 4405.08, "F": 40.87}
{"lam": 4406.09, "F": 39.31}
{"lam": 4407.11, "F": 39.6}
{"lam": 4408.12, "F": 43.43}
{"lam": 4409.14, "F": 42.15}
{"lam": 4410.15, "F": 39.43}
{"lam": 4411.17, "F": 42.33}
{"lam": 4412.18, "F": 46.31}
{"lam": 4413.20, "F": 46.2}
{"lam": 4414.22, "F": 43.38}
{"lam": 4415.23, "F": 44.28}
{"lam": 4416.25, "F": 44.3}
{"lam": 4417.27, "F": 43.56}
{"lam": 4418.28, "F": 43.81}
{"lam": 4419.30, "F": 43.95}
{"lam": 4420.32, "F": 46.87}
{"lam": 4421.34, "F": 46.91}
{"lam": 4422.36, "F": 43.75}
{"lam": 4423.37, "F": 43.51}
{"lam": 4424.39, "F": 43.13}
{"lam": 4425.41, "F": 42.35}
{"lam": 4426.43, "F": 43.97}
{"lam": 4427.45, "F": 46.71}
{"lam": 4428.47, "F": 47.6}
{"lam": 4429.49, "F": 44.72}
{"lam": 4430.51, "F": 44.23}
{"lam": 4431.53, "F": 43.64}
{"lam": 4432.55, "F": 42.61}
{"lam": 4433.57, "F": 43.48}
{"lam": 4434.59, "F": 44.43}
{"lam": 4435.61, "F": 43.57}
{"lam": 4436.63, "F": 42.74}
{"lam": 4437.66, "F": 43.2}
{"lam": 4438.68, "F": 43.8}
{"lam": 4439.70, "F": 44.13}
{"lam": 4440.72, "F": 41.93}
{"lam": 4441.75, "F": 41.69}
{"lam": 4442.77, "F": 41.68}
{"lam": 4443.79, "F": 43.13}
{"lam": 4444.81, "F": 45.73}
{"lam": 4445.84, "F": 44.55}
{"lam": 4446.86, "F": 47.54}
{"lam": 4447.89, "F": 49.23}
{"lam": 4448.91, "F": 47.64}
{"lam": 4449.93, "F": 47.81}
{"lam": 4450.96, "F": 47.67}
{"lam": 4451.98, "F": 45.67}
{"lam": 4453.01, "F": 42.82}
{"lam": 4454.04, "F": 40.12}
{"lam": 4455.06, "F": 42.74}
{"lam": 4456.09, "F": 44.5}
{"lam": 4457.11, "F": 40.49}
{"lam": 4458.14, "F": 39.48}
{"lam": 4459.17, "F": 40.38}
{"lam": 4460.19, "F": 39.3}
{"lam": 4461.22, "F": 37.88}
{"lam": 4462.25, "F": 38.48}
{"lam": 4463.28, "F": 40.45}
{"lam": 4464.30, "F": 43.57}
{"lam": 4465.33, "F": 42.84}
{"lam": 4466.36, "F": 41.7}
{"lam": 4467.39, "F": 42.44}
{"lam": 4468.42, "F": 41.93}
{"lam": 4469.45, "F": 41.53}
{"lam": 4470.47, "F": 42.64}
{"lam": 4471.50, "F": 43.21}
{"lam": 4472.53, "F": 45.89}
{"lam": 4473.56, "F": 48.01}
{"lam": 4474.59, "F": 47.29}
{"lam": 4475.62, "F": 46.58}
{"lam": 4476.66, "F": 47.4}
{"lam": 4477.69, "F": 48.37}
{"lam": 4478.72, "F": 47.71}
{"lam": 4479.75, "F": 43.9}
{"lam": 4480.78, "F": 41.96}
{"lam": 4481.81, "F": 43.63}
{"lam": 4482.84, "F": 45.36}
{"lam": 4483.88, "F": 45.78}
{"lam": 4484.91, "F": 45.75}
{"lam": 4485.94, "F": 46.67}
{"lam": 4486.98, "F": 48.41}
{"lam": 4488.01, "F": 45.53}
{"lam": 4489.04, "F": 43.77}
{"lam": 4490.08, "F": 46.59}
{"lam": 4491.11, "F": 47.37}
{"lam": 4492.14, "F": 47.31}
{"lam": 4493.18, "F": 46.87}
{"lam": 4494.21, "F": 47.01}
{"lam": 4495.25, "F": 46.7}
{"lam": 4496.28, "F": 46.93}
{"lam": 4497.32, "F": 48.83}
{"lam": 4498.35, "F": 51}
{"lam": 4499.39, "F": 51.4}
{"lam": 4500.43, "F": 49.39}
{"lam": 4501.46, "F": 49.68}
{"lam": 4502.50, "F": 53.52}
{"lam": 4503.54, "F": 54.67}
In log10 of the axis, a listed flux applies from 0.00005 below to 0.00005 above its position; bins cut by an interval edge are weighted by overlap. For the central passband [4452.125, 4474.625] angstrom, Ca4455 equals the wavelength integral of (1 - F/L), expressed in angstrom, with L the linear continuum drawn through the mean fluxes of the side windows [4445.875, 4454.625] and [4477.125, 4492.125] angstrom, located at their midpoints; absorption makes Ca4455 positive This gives 1.9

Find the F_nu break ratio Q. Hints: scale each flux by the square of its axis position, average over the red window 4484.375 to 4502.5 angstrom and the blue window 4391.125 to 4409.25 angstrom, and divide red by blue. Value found 1.3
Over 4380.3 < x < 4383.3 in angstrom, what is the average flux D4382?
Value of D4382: 37.9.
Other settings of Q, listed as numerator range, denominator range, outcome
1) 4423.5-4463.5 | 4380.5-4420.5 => 1.12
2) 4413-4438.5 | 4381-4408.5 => 1.19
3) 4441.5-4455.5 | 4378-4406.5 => 1.22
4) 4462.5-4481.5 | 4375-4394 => 1.25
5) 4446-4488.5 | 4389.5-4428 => 1.09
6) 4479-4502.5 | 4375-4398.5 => 1.31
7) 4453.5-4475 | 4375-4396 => 1.18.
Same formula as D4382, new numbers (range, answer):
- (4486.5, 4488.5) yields 47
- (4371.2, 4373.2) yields 40.4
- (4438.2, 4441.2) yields 43.4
